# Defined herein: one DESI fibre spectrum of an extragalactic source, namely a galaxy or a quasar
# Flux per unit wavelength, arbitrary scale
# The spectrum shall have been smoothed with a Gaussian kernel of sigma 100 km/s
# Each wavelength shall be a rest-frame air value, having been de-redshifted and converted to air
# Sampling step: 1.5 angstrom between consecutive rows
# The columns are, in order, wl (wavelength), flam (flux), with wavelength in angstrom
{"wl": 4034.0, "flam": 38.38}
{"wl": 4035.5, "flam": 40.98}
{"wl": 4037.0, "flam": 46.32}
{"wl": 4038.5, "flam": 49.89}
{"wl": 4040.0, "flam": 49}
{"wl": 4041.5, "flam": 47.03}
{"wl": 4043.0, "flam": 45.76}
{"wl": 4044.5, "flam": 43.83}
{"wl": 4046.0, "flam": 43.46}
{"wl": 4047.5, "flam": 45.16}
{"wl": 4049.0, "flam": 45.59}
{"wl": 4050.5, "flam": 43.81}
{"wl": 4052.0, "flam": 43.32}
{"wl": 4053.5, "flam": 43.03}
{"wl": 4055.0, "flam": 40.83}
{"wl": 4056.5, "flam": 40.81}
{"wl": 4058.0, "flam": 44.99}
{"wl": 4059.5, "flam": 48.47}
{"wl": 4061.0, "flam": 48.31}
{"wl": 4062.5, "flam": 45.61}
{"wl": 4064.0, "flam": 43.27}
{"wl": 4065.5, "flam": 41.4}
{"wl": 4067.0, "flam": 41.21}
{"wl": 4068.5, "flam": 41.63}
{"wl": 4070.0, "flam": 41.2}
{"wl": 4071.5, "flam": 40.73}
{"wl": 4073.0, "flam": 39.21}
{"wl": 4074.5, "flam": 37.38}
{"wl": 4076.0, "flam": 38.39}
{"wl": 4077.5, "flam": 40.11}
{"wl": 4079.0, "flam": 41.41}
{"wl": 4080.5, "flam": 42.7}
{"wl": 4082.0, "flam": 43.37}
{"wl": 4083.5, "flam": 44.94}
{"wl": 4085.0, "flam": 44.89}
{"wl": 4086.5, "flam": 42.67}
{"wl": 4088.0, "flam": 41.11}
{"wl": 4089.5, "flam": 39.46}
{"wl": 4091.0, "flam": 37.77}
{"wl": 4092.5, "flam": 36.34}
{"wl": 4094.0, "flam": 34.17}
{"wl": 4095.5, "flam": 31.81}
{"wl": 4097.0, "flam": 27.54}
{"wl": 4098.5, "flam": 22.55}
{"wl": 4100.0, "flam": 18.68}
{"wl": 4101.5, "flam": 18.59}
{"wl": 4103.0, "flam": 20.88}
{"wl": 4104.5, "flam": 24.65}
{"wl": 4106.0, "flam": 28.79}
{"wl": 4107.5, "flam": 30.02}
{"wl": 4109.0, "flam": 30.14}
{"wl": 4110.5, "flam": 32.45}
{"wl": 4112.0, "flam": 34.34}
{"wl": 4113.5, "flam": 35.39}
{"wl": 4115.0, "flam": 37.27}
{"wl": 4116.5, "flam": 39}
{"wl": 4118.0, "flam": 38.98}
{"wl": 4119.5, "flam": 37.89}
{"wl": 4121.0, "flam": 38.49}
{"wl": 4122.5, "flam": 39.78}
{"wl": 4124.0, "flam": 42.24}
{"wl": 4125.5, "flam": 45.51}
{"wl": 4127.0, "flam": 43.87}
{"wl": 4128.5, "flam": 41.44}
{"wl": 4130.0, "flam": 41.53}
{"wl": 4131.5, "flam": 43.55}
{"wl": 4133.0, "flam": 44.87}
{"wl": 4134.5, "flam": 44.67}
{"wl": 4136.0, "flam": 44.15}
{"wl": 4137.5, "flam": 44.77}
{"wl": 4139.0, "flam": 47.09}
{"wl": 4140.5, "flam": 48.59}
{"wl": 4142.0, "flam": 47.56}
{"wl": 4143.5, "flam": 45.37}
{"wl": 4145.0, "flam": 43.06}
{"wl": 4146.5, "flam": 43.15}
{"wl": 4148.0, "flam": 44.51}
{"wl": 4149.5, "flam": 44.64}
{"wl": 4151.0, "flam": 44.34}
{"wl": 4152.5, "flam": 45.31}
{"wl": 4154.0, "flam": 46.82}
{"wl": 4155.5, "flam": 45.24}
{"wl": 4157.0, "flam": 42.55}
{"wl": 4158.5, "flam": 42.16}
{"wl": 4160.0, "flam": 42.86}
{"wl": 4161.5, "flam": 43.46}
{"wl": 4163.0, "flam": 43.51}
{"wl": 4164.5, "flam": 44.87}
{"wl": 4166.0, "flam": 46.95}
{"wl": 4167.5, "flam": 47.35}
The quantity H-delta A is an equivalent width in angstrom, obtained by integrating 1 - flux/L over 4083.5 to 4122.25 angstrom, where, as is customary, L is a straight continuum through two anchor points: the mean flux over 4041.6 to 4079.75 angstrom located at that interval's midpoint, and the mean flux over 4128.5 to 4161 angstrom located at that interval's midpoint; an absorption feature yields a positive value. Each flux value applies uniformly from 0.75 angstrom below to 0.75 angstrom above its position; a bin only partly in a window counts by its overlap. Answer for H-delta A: 9.23 angstrom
